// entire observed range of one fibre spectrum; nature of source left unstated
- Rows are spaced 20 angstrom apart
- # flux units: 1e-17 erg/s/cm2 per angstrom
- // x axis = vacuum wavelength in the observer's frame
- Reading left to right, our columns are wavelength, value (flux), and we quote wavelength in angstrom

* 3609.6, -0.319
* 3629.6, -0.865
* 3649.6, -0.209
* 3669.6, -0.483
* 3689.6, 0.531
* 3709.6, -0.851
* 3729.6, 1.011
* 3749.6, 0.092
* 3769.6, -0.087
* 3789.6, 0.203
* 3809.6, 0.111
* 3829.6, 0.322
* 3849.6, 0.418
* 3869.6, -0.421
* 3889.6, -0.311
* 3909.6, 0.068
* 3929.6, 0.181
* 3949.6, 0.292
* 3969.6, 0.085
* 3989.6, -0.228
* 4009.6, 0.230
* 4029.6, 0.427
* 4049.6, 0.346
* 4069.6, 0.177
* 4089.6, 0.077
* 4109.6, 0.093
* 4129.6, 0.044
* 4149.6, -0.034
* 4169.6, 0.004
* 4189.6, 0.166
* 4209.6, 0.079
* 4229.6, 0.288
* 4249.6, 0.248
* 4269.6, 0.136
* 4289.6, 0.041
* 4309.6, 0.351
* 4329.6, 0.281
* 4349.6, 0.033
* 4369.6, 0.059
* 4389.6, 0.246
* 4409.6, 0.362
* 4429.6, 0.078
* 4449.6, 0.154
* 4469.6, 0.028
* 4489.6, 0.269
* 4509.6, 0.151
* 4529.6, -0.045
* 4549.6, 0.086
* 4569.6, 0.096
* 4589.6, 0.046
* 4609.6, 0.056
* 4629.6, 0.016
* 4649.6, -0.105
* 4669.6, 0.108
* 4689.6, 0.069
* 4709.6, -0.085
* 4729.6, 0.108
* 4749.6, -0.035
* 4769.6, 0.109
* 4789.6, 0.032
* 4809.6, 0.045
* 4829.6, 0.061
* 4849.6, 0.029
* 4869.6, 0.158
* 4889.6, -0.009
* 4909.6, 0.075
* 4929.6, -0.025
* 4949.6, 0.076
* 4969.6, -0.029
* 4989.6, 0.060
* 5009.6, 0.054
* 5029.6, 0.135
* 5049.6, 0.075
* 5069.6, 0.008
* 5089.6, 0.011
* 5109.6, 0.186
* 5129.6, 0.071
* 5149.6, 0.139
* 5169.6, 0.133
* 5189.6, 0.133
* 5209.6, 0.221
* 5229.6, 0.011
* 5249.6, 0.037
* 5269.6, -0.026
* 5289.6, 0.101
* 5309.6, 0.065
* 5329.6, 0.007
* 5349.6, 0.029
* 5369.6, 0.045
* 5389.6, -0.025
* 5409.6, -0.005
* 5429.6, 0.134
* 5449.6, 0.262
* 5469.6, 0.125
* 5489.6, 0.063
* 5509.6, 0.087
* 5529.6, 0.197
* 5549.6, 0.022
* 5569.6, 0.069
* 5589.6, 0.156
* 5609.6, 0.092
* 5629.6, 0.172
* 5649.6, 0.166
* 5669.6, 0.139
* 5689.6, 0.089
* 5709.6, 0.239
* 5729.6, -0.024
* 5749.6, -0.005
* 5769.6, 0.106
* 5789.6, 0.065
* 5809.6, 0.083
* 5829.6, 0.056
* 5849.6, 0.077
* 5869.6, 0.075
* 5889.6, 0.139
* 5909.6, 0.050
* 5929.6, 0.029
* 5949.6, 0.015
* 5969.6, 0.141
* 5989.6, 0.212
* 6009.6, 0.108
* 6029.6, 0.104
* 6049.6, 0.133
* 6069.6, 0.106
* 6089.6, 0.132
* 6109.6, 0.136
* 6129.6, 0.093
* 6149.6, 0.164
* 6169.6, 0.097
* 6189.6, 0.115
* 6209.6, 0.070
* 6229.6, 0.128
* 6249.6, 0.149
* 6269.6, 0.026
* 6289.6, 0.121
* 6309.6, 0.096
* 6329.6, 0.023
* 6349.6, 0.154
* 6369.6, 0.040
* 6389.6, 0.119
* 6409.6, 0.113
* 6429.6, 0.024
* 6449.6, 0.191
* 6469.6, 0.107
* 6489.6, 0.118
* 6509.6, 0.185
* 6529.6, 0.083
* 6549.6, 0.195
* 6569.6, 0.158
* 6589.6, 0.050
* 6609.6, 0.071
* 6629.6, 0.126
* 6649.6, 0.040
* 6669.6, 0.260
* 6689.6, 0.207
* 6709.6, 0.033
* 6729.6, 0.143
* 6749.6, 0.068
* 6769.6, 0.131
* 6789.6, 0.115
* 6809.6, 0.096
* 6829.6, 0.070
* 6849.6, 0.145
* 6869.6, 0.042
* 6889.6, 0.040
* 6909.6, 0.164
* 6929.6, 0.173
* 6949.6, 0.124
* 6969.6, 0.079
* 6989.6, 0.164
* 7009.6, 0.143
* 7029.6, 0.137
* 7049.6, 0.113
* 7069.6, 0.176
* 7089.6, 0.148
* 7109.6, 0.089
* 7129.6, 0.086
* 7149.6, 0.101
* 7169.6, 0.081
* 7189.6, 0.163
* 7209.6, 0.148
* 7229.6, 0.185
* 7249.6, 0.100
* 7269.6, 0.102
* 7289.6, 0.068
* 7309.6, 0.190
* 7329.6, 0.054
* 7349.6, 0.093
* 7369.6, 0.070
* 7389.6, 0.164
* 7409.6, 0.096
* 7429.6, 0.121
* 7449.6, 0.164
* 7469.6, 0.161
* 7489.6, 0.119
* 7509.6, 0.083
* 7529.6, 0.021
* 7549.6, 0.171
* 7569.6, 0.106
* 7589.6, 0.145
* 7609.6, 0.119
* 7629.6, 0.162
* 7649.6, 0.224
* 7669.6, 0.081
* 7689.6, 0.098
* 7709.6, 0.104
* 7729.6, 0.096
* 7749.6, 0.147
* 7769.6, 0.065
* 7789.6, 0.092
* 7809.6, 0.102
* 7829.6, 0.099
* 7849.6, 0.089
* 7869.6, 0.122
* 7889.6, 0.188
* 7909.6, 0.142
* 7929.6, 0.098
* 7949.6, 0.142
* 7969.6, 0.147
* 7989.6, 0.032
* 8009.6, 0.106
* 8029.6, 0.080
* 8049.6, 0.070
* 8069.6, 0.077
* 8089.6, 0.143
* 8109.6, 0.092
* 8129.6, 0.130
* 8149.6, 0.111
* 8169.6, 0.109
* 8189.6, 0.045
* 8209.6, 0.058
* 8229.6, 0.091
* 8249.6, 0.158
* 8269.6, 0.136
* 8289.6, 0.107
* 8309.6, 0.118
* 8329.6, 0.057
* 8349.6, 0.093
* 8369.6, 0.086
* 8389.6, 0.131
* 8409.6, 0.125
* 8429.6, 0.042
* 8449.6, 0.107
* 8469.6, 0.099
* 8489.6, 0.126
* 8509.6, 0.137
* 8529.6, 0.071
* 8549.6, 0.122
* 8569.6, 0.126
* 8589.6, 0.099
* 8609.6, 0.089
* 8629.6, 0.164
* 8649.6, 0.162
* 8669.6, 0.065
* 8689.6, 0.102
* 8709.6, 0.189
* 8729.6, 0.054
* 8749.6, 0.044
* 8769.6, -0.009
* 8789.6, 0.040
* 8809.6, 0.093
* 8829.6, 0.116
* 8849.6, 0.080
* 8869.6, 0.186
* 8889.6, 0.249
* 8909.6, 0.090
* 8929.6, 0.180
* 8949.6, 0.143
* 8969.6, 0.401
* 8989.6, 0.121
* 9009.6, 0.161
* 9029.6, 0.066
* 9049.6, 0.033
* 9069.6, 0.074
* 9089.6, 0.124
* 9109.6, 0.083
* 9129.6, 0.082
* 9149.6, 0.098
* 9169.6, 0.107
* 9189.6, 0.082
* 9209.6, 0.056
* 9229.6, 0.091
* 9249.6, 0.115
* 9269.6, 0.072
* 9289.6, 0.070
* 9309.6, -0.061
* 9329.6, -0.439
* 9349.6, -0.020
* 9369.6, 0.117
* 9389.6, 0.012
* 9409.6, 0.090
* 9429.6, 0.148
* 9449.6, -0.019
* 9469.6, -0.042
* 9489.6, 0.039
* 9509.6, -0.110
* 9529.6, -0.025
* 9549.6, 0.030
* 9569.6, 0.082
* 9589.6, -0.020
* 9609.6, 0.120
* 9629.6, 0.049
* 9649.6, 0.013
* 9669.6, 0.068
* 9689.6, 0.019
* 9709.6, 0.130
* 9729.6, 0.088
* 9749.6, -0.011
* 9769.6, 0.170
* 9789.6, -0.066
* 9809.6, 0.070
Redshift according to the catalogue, 0.79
